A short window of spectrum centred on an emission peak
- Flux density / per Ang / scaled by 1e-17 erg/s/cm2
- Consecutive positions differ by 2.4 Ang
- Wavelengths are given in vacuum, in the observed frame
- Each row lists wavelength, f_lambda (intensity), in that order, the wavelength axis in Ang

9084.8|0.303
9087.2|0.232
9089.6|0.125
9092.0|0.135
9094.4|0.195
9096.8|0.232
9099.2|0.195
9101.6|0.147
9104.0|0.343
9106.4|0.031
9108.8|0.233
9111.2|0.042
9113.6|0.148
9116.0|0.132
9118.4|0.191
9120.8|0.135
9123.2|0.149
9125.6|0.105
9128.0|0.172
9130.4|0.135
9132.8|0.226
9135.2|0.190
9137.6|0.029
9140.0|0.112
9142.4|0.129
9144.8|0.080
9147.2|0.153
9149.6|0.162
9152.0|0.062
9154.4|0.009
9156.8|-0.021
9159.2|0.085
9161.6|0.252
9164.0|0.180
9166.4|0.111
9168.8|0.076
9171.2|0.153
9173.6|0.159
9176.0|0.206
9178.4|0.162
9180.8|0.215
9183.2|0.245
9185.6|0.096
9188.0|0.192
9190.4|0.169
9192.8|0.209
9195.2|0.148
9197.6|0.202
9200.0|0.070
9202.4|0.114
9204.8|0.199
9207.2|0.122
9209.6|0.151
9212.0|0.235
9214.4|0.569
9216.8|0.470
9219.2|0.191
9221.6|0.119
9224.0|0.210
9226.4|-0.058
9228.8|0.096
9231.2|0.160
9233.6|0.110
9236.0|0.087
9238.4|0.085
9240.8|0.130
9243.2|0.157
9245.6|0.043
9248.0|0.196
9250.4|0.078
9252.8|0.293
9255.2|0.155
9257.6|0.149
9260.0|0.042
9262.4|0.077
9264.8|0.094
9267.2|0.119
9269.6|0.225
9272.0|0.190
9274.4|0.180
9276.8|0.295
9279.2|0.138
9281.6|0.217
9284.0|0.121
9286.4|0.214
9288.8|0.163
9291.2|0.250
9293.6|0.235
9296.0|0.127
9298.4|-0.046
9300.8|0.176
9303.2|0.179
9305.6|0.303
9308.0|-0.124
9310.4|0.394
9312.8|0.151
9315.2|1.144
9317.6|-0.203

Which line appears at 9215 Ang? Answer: H-gamma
